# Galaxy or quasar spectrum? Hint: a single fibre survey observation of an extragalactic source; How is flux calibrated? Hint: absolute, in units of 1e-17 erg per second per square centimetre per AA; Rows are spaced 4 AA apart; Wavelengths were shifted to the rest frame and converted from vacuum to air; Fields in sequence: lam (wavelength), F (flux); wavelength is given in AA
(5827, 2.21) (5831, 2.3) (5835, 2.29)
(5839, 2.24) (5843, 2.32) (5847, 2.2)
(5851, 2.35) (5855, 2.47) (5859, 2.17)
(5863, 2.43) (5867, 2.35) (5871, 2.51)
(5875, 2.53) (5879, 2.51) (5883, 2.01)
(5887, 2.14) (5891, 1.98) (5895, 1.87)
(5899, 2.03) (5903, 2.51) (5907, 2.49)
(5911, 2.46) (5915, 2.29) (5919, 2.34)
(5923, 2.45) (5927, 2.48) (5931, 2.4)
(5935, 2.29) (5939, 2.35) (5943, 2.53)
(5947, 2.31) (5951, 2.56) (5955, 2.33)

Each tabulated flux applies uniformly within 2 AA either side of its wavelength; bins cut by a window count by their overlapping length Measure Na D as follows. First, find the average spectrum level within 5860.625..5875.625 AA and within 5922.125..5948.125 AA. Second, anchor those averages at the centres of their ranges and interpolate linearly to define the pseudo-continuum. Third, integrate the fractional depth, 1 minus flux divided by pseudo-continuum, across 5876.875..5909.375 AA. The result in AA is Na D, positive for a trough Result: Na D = 3.1 AA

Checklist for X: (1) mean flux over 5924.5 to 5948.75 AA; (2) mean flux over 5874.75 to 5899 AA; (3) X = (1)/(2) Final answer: 1.12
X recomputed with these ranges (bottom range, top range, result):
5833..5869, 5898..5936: 1.03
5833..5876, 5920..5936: 1.03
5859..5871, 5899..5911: 1.02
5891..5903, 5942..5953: 1.20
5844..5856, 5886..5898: 0.85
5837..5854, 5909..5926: 1.04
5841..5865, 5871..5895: 0.96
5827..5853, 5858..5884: 1.04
